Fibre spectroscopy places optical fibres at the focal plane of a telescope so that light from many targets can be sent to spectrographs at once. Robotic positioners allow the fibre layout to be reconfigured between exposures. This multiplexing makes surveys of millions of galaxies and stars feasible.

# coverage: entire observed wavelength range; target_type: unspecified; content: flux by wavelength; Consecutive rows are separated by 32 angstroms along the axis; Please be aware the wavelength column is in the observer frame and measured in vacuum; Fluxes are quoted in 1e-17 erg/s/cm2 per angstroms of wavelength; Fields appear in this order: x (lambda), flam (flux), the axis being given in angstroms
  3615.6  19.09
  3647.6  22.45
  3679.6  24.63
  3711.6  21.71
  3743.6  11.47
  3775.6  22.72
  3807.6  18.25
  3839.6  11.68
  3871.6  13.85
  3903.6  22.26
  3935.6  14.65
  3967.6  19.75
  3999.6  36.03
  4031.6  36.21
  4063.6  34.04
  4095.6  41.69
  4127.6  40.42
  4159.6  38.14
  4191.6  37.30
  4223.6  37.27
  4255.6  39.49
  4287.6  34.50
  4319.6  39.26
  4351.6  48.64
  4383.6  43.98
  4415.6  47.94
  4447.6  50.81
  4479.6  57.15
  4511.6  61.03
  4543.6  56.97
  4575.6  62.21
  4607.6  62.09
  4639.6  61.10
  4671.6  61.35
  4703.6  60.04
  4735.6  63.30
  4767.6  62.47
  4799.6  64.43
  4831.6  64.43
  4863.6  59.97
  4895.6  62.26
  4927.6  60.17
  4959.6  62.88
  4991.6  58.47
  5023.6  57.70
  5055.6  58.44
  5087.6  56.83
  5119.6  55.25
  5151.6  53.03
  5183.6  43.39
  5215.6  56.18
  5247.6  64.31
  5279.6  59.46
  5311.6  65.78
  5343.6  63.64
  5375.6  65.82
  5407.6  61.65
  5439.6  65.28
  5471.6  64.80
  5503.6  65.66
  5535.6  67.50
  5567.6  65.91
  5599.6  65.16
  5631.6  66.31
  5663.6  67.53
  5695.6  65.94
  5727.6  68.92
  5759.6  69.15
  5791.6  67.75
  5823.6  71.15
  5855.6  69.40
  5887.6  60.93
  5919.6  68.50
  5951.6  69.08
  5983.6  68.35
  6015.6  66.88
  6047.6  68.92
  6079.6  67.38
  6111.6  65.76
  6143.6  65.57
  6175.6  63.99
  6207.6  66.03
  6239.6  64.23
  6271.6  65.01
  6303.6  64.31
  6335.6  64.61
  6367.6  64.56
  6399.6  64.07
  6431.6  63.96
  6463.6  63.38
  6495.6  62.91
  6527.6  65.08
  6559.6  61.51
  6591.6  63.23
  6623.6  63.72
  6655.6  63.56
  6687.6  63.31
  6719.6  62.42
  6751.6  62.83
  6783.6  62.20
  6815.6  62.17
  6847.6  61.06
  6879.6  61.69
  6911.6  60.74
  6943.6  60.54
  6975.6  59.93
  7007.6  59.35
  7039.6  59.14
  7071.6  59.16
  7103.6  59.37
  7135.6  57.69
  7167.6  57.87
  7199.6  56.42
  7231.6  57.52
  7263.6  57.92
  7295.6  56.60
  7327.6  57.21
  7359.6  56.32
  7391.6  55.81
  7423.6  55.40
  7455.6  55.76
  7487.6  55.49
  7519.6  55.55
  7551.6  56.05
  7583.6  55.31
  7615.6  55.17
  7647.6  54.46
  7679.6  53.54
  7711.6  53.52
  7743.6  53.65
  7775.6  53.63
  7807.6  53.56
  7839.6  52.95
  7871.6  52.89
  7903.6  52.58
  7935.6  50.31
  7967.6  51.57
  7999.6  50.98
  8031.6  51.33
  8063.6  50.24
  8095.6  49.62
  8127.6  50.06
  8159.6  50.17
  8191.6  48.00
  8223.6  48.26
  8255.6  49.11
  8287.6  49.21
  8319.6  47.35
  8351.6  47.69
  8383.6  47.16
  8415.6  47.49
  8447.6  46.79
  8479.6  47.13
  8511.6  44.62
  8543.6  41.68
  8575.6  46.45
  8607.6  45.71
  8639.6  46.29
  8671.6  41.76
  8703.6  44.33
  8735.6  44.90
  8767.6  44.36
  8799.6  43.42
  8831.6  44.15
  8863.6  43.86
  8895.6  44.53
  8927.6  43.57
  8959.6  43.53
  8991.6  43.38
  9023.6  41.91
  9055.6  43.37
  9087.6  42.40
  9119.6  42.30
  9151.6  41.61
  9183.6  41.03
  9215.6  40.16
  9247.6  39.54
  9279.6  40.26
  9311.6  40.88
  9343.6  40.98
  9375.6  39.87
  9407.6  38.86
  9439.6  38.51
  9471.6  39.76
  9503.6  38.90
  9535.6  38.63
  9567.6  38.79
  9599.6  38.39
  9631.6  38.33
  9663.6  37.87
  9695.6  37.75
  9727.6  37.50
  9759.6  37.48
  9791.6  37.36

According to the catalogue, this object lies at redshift 0.00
